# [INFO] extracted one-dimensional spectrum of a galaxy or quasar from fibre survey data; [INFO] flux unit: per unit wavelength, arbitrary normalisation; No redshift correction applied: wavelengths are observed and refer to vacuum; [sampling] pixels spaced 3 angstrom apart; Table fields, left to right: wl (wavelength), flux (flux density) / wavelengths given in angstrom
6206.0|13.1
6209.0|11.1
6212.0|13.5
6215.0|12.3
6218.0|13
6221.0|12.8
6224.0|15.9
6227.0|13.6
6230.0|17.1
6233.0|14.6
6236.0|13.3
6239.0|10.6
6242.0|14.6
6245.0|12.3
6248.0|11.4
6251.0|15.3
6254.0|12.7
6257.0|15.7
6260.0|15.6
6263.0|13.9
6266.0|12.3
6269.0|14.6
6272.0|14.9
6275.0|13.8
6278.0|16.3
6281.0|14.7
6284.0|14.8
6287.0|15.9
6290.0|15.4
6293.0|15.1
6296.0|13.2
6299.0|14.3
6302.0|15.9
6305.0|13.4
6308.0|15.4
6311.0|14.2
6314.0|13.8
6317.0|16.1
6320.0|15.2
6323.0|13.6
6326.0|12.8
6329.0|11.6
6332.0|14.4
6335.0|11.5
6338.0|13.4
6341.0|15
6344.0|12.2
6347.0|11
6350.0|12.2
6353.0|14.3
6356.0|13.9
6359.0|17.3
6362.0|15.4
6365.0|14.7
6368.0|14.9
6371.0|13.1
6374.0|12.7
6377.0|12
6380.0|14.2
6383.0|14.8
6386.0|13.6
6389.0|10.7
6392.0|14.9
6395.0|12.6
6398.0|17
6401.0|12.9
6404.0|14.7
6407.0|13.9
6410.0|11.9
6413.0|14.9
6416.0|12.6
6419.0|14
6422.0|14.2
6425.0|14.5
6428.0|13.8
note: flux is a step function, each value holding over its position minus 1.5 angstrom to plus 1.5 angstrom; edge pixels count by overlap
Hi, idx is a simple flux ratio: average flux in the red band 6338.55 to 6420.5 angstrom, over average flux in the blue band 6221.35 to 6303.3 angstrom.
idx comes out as 0.96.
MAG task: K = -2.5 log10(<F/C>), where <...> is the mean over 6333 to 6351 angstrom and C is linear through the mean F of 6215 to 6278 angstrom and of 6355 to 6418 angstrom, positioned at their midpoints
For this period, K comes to 0.11 mag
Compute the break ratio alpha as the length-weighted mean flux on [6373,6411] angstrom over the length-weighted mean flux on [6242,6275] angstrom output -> 0.98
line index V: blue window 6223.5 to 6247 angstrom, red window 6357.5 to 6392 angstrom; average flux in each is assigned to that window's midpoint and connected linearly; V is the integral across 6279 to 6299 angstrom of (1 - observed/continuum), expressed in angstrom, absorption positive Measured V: -1.3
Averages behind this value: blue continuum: 13.9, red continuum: 14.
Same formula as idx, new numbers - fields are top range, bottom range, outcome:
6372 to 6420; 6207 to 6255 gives 1.01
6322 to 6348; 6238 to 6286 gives 0.92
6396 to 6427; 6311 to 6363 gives 1.02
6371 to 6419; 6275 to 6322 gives 0.91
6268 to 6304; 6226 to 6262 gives 1.07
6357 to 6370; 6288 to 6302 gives 1.05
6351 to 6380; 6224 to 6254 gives 1.04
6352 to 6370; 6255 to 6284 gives 1.03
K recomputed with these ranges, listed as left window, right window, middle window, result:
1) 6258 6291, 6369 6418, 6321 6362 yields 0.05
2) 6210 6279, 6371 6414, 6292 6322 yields -0.07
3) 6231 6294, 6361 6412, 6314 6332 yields 0.01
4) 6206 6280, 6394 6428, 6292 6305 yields -0.05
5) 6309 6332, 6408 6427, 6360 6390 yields 0.01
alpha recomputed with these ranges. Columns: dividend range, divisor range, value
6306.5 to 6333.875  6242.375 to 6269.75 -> 1.02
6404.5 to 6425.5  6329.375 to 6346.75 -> 1.05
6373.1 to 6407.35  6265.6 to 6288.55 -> 0.93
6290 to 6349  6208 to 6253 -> 1.03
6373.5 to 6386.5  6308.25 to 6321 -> 0.91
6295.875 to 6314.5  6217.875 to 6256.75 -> 1.05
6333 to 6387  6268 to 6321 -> 0.92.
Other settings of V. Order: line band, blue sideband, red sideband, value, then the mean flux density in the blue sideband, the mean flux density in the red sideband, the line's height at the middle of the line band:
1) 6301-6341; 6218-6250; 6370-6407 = -1.0 angstrom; 13.6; 13.6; 13.6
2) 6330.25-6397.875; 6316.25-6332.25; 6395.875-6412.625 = 1.5 angstrom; 13.8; 14.1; 13.9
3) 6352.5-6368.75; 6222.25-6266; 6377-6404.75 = -1.5 angstrom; 14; 13.8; 13.8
